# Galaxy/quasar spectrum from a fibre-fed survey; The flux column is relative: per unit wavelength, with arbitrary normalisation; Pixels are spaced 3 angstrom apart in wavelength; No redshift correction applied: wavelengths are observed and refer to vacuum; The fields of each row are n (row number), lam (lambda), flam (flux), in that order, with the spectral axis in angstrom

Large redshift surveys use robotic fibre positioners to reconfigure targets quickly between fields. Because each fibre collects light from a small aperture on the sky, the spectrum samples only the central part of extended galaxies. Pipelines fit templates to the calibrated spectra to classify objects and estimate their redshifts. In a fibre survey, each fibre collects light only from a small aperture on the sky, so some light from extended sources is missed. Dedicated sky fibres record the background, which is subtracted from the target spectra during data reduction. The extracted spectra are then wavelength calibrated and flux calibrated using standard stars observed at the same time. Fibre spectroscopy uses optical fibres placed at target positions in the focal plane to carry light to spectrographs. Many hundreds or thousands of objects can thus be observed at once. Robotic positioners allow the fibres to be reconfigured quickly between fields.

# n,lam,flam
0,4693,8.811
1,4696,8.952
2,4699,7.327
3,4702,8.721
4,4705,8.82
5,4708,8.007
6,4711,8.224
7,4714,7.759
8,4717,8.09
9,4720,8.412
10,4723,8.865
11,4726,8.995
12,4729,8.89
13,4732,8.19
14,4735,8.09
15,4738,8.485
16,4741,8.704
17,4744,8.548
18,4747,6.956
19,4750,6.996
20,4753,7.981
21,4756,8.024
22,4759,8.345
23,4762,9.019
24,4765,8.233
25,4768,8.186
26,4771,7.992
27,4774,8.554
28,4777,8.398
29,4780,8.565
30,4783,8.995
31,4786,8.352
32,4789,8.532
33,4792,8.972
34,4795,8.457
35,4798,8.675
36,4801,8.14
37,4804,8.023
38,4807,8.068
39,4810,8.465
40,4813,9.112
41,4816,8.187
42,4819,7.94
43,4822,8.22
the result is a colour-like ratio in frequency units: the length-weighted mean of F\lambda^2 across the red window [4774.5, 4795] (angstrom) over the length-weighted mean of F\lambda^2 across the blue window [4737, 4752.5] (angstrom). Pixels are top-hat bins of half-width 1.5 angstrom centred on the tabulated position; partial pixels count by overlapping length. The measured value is 1.11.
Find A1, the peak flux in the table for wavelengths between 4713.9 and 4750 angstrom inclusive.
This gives 8.995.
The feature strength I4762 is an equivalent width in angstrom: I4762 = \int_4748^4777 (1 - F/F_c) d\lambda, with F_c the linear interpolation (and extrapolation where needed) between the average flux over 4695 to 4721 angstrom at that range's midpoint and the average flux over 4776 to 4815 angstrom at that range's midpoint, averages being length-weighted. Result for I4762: 0.9 angstrom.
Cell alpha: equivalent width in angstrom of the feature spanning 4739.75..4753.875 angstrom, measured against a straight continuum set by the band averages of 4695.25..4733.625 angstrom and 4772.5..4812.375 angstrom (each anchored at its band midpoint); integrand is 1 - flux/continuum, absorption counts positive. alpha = 1.0 angstrom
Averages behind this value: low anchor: 8.39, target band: 7.82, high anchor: 8.49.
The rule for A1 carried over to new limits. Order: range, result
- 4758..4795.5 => 9.019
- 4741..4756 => 8.704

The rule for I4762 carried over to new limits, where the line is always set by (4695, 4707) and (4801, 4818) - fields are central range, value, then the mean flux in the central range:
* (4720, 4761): 0.66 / 8.25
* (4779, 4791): -0.39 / 8.63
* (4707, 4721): 0.53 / 8.09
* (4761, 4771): -0.01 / 8.38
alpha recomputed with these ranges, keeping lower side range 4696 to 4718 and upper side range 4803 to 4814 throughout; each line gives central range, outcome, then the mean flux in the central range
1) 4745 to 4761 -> 1.1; 7.73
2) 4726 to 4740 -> -0.4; 8.49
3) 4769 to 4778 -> 0.0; 8.3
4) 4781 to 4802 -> -0.6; 8.6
